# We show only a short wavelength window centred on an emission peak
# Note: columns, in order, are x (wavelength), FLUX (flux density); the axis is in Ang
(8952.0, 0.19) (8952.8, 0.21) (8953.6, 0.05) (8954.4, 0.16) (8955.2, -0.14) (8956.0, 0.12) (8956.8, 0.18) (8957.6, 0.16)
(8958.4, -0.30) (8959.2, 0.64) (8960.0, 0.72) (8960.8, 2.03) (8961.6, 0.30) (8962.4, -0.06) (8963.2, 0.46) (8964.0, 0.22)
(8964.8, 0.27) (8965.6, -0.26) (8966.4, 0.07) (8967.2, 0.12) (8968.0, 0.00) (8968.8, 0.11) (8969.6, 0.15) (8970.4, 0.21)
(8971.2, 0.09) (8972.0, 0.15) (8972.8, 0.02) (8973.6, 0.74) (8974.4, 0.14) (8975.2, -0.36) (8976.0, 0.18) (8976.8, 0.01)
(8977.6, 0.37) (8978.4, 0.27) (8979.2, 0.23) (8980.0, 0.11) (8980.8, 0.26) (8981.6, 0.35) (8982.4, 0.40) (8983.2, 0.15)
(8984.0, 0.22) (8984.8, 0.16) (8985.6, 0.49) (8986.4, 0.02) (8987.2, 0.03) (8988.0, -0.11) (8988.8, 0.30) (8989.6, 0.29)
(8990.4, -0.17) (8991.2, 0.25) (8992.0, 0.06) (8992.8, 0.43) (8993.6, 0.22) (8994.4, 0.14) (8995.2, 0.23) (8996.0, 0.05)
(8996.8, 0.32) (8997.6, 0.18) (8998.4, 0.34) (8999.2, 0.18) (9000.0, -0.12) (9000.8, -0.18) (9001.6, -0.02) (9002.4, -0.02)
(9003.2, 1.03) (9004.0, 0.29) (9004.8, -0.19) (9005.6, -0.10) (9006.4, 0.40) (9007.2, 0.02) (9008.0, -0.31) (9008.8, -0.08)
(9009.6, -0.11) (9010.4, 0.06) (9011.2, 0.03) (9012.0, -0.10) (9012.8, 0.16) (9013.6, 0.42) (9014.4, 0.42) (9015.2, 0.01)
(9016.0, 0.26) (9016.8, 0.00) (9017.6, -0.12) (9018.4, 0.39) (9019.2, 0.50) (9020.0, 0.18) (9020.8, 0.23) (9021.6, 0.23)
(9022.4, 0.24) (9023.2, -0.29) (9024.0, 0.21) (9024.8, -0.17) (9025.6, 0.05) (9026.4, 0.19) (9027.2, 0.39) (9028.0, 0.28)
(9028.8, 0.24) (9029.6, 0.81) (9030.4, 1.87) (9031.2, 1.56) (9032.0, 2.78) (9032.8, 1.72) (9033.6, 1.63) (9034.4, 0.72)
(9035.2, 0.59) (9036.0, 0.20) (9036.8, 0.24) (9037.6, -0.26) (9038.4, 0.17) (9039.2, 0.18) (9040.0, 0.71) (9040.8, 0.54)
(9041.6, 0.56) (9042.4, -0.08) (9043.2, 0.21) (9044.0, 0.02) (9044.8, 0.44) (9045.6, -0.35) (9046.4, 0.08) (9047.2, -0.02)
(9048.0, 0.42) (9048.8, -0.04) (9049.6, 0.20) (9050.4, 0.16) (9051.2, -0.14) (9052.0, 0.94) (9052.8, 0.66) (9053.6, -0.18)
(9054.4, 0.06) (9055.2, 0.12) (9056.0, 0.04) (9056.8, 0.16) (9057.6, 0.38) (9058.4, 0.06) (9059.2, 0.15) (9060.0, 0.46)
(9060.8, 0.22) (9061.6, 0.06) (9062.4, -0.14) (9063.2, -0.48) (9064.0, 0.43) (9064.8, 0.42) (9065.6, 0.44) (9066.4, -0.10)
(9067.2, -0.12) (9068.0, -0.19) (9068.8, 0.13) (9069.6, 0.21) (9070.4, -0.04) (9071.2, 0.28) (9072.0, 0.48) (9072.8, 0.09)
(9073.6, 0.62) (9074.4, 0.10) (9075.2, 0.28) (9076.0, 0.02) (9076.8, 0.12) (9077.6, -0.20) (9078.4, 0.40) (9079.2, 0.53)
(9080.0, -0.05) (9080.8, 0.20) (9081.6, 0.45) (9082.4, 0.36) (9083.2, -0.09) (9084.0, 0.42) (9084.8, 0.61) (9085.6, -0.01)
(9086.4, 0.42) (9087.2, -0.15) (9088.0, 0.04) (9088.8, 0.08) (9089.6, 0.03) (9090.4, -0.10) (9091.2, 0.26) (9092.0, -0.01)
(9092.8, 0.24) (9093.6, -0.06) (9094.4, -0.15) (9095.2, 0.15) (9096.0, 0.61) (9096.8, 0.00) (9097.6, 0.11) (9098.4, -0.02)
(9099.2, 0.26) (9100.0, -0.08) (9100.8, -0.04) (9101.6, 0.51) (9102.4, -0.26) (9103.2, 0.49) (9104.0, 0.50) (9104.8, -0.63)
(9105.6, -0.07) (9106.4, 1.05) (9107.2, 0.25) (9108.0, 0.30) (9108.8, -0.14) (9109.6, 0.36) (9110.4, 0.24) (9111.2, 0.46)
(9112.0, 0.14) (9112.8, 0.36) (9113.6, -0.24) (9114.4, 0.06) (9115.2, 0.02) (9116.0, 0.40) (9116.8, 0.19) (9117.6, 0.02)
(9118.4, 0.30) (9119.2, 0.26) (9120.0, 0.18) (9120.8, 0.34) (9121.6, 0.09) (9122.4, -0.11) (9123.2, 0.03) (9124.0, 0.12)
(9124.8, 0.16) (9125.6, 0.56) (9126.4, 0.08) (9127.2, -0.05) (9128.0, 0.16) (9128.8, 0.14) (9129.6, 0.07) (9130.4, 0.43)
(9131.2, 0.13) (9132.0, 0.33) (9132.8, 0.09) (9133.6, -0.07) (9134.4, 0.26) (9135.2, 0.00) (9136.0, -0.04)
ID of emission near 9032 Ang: H-beta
